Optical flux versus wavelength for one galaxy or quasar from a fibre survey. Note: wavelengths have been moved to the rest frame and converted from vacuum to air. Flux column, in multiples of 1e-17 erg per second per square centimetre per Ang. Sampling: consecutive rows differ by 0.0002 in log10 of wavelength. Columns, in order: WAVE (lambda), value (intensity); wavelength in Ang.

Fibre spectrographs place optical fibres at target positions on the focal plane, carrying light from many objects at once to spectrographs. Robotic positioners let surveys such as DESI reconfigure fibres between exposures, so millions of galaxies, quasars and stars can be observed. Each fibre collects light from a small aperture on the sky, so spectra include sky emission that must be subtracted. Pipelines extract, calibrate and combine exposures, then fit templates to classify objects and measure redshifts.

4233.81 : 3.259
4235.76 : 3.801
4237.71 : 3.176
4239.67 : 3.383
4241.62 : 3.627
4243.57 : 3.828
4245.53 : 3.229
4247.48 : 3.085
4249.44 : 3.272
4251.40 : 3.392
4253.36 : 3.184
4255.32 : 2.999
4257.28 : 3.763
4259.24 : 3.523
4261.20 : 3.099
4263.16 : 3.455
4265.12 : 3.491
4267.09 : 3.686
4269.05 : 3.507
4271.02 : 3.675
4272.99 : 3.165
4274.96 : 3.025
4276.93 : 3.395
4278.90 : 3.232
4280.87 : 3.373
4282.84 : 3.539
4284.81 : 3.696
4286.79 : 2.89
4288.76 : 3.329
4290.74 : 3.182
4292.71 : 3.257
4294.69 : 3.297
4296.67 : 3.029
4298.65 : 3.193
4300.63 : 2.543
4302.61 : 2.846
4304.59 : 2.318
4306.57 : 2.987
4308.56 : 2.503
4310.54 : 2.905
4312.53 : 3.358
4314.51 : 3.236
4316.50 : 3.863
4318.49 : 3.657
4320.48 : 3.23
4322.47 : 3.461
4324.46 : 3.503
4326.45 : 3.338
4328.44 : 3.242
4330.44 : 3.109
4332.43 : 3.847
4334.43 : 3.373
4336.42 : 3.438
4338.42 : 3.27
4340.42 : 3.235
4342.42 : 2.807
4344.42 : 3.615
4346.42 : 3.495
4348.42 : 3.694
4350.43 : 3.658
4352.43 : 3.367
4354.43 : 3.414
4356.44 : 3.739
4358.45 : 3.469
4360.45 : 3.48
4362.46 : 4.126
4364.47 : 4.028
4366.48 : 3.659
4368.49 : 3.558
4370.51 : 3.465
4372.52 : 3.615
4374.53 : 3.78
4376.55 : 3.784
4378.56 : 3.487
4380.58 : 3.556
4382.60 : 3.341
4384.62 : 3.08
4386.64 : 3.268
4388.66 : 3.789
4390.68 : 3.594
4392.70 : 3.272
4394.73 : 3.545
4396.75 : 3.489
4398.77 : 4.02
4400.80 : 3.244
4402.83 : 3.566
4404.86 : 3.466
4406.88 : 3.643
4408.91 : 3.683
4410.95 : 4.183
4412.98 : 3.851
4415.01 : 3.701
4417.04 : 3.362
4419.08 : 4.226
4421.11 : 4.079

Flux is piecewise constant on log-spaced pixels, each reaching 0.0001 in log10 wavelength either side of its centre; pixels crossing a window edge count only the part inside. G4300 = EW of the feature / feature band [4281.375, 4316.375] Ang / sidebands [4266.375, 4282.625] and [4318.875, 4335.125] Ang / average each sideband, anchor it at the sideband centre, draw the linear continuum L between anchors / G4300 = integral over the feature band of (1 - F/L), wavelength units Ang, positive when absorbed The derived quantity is 3.1 Ang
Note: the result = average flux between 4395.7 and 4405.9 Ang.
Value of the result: 3.56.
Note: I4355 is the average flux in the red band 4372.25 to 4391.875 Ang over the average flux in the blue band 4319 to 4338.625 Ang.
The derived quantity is 1.04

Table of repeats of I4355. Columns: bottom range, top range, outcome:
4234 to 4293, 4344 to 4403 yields 1.06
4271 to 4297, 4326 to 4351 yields 1.03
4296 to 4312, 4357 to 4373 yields 1.31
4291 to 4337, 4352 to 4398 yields 1.12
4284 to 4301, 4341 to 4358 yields 1.09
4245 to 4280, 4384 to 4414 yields 1.07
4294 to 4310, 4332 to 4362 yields 1.22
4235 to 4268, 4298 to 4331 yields 0.92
